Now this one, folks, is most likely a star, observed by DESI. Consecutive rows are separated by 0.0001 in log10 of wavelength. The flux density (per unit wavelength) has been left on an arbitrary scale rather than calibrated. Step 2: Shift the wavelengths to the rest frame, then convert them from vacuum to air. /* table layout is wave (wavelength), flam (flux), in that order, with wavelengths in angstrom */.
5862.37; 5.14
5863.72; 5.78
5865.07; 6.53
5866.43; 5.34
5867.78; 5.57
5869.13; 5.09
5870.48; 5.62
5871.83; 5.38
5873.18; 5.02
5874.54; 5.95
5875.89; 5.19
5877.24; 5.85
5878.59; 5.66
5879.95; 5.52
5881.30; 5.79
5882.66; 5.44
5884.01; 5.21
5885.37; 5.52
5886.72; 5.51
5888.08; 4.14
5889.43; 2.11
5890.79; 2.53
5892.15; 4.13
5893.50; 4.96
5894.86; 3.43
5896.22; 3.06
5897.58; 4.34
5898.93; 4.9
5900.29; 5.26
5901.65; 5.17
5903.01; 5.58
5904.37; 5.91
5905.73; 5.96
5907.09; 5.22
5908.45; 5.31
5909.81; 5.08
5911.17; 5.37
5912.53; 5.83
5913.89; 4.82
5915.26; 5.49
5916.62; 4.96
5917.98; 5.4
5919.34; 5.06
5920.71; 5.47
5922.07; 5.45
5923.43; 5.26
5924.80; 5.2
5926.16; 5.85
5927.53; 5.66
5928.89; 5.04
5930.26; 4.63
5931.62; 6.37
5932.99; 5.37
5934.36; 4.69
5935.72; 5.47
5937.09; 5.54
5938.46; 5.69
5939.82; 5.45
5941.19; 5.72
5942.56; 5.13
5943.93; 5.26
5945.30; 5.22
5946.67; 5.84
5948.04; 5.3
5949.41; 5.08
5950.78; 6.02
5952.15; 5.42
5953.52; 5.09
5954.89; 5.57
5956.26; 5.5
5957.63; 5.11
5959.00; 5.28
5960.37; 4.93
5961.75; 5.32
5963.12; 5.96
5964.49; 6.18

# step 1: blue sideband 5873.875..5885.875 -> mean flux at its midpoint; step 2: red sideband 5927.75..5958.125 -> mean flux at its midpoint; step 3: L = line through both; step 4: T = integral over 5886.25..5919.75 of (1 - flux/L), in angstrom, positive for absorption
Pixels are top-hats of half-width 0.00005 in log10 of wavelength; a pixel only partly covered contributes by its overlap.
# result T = 4.4 angstrom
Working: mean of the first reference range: 5.57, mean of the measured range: 4.78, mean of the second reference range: 5.39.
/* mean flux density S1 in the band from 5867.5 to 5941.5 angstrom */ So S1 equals 5.14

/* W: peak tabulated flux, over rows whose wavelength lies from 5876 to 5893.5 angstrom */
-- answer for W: 5.85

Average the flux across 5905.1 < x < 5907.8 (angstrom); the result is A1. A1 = 5.58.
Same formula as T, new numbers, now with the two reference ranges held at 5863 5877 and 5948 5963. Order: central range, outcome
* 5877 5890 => 1.06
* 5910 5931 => 0.54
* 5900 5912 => 0.07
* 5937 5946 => -0.06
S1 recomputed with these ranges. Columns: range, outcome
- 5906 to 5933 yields 5.35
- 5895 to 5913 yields 5.09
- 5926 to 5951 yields 5.42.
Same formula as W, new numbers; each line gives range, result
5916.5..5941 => 6.37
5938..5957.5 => 6.02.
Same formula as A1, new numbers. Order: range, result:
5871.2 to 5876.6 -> 5.39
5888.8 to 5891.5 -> 2.34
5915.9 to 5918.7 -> 5.2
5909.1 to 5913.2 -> 5.43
